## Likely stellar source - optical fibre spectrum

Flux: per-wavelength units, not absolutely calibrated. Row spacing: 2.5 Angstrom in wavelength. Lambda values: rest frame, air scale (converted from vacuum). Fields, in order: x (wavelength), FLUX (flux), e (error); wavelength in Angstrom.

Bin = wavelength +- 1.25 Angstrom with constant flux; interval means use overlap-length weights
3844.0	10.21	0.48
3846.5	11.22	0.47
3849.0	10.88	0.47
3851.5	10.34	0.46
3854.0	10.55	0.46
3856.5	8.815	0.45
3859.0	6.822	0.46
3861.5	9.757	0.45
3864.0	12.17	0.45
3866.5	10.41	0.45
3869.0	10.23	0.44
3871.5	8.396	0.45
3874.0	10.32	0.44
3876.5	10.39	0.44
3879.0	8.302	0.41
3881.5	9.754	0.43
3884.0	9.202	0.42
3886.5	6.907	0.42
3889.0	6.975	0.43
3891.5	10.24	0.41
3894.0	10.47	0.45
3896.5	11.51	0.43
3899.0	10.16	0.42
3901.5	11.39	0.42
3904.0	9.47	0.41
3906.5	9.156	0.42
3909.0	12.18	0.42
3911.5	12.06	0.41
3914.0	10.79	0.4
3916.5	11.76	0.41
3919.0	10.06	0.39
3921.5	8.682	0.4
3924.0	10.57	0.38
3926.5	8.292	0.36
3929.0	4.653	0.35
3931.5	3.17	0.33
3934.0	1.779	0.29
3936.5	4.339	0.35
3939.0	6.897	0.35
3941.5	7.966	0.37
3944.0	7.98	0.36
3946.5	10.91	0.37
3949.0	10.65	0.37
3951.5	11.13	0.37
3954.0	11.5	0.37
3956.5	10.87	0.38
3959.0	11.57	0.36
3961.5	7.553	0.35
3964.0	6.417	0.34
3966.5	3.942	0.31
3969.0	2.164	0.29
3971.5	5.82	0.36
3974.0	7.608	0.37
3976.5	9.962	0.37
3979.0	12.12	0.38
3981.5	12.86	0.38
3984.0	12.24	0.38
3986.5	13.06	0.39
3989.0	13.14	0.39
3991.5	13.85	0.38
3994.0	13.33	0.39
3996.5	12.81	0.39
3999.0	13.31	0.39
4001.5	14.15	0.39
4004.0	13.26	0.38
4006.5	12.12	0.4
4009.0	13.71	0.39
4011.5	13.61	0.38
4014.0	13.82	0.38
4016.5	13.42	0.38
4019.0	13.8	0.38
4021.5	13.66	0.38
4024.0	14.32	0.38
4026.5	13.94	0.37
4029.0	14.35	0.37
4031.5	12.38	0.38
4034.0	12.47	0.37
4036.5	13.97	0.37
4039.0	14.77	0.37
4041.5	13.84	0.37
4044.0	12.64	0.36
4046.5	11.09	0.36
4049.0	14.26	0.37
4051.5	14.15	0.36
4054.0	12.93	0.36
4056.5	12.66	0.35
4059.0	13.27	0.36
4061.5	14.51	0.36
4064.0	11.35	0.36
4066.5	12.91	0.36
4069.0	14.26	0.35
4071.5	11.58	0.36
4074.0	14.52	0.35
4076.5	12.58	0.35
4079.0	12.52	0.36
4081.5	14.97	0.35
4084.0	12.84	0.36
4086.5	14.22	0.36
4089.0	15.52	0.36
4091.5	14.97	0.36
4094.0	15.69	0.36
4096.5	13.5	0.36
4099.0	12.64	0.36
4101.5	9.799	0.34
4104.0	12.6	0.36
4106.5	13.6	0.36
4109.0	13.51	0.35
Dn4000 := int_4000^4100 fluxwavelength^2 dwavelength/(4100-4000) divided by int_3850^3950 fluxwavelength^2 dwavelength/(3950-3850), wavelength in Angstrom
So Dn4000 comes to 1.60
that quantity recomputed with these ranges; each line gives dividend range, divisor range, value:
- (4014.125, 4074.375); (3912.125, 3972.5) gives 1.77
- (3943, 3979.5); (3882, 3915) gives 0.89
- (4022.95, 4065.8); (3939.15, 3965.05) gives 1.46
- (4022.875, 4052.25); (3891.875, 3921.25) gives 1.34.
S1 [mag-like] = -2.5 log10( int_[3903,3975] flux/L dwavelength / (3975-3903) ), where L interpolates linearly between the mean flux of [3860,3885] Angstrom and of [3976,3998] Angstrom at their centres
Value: 0.350 mag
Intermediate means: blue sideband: 9.87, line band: 8.27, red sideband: 12.7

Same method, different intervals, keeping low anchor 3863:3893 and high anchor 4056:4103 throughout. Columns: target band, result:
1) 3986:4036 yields -0.12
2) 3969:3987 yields 0.16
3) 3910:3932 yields 0.12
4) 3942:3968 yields 0.19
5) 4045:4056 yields -0.02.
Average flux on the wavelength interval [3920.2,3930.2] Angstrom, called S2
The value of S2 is 8.08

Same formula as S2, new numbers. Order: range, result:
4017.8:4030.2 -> 14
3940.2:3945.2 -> 7.96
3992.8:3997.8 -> 13.1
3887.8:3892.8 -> 8.64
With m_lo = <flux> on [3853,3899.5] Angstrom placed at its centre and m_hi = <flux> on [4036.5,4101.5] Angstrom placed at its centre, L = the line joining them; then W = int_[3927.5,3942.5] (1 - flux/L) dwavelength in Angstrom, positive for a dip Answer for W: 8.3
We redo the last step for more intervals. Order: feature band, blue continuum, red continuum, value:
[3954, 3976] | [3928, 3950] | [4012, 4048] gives 2.5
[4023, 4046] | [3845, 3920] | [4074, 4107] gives -1.7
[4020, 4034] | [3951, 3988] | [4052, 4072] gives -2.5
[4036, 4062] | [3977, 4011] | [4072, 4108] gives -0.2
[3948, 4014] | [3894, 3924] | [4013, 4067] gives 6.9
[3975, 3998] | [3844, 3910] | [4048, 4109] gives -1.5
